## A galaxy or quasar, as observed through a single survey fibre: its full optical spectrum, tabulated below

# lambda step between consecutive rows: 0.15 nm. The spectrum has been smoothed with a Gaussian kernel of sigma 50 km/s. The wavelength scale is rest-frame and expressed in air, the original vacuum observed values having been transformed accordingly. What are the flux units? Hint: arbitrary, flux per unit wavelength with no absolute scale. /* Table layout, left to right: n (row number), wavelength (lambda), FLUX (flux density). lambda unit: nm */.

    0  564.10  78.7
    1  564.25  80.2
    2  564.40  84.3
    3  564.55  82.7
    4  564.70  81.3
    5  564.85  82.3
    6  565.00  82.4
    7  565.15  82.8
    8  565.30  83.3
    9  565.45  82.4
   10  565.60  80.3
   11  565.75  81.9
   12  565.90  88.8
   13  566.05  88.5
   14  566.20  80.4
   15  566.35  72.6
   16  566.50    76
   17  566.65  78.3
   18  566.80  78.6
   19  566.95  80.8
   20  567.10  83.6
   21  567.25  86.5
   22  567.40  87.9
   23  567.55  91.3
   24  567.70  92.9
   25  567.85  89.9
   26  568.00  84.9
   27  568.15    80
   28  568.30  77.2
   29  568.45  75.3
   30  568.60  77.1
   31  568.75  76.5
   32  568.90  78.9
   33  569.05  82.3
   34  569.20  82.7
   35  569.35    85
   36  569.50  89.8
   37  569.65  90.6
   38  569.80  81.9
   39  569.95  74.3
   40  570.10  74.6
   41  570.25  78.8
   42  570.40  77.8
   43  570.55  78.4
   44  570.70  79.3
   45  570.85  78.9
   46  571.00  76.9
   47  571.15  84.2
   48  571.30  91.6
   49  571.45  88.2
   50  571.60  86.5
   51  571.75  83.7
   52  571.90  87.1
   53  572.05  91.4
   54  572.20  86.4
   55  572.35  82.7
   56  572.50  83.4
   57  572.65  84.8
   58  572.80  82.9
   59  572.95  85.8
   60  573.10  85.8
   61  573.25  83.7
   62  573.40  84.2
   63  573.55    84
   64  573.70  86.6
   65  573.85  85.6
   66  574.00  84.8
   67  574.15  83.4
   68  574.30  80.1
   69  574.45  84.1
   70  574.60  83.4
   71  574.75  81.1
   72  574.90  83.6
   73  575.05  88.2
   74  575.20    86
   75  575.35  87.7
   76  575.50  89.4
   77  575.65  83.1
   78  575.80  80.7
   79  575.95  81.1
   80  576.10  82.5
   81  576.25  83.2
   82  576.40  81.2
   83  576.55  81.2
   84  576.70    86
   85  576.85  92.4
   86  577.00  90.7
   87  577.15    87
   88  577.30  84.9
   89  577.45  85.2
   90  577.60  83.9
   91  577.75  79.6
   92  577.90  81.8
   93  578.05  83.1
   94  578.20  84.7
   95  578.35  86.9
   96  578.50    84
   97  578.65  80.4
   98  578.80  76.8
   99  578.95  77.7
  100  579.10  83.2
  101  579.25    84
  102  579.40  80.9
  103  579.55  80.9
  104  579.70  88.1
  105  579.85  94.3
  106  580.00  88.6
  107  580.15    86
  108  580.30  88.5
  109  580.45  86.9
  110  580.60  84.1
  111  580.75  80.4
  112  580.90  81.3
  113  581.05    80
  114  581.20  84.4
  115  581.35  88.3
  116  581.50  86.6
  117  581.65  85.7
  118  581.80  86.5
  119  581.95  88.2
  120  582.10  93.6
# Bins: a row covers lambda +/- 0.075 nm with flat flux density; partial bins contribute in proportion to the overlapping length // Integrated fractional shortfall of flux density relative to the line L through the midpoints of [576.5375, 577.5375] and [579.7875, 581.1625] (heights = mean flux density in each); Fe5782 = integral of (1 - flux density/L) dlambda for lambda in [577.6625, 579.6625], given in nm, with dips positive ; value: 0.101 nm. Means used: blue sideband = 87.1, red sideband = 85.5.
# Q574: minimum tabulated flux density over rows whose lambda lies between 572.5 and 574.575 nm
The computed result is 80.1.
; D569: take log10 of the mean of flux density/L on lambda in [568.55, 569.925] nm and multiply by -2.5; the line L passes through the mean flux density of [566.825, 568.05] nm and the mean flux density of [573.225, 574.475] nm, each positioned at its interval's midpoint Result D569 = 0.05 mag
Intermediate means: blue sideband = 86.9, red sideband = 84.1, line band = 82.6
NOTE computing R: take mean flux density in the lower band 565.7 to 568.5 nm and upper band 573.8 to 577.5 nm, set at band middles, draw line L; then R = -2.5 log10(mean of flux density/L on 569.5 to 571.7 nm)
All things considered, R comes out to 0.024 mag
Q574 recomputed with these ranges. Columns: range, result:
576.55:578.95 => 76.8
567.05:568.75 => 75.3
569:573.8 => 74.3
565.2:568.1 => 72.6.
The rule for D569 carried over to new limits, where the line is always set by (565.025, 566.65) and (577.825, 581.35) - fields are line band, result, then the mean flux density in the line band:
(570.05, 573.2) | -0.011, 83.4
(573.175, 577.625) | -0.019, 84.6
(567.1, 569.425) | -0.017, 83.2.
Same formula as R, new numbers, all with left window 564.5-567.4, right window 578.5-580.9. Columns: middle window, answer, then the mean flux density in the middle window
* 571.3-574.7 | -0.027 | 85.1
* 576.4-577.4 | -0.038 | 86.5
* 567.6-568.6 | -0.011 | 83.1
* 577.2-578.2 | 0.005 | 83.3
